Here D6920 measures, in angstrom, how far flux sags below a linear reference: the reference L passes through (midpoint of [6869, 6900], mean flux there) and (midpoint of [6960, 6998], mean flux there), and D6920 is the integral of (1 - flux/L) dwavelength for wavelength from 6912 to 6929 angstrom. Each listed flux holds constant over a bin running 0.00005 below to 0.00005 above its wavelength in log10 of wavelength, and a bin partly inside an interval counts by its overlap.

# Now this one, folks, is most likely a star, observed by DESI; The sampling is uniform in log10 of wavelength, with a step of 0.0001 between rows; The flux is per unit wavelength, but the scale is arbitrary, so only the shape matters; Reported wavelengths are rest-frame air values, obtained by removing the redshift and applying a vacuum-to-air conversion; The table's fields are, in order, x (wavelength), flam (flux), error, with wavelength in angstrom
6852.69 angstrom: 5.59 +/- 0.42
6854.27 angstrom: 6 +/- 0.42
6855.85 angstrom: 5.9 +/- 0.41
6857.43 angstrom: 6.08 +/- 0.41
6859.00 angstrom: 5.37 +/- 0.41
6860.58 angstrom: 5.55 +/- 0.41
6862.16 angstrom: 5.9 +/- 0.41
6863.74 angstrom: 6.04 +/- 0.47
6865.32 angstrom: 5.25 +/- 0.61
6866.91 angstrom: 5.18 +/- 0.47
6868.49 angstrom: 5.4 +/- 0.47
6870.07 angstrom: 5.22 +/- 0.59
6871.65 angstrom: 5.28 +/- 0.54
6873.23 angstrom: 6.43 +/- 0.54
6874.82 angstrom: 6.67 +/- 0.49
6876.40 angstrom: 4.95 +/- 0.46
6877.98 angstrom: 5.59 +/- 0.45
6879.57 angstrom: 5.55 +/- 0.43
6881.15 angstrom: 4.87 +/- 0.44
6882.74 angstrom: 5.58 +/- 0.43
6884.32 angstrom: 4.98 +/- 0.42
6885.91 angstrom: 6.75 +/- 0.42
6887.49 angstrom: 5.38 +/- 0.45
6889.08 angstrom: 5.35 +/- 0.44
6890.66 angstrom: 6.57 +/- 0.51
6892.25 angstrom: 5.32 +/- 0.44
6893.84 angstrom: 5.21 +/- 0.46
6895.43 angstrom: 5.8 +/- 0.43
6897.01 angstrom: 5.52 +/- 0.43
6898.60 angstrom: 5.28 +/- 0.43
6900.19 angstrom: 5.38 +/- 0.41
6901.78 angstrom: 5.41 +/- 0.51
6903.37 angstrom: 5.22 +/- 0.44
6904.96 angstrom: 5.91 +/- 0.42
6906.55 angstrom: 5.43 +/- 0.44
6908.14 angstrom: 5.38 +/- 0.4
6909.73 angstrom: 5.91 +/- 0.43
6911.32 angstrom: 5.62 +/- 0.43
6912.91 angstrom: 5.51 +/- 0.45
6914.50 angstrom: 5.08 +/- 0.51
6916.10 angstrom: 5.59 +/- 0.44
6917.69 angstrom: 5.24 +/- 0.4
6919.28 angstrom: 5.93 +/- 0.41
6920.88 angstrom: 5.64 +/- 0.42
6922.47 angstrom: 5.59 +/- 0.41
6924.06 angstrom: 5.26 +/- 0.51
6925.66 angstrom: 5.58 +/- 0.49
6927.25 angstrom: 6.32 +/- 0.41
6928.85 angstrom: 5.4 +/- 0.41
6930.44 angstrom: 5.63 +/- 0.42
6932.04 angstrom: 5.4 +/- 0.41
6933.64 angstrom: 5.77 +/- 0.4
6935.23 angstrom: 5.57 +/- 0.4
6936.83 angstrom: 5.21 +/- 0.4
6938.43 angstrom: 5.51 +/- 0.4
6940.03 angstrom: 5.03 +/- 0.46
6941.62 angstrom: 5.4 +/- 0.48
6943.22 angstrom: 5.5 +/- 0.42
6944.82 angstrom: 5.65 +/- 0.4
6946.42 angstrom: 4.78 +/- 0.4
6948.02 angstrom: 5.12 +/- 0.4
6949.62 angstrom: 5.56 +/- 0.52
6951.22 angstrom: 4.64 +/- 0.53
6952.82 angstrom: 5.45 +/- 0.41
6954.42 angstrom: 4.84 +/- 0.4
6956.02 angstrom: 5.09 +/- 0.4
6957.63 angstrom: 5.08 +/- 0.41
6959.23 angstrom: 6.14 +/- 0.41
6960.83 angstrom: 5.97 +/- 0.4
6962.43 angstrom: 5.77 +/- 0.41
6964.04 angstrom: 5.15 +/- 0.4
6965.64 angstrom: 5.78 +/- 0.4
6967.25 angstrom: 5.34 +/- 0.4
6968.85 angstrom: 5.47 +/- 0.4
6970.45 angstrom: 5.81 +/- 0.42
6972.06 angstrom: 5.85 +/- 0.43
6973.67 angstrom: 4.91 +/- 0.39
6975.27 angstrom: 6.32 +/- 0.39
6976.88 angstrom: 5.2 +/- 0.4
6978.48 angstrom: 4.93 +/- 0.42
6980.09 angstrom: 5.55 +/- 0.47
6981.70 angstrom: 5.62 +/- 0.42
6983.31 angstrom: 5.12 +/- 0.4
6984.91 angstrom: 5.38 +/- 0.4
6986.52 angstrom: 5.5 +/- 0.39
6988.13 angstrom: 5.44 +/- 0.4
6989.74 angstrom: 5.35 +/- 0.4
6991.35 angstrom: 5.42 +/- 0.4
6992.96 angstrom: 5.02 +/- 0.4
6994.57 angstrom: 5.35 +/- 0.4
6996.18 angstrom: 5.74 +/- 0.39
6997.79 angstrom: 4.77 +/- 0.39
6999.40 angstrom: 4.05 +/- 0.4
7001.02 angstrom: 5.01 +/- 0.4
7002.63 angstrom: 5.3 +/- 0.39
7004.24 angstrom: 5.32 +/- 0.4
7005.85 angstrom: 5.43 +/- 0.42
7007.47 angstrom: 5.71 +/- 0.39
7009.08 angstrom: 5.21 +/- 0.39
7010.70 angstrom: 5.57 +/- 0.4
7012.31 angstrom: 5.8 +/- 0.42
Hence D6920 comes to -0.1 angstrom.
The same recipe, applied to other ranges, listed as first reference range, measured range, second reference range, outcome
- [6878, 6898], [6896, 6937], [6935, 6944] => -0.6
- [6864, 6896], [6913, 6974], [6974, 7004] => -0.6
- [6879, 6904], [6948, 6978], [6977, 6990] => -0.3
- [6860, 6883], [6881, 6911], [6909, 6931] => 0.1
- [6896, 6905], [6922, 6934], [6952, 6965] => -0.4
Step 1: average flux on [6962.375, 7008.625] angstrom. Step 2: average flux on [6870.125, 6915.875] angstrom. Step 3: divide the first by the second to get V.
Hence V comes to 1.0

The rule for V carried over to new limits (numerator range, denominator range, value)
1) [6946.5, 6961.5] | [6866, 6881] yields 0.95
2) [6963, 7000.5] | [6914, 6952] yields 0.98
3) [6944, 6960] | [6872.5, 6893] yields 0.92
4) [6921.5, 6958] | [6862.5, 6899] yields 0.96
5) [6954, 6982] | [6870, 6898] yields 0.98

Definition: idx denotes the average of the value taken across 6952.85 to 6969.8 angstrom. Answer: 5.47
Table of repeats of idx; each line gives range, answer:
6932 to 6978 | 5.42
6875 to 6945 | 5.53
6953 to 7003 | 5.36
